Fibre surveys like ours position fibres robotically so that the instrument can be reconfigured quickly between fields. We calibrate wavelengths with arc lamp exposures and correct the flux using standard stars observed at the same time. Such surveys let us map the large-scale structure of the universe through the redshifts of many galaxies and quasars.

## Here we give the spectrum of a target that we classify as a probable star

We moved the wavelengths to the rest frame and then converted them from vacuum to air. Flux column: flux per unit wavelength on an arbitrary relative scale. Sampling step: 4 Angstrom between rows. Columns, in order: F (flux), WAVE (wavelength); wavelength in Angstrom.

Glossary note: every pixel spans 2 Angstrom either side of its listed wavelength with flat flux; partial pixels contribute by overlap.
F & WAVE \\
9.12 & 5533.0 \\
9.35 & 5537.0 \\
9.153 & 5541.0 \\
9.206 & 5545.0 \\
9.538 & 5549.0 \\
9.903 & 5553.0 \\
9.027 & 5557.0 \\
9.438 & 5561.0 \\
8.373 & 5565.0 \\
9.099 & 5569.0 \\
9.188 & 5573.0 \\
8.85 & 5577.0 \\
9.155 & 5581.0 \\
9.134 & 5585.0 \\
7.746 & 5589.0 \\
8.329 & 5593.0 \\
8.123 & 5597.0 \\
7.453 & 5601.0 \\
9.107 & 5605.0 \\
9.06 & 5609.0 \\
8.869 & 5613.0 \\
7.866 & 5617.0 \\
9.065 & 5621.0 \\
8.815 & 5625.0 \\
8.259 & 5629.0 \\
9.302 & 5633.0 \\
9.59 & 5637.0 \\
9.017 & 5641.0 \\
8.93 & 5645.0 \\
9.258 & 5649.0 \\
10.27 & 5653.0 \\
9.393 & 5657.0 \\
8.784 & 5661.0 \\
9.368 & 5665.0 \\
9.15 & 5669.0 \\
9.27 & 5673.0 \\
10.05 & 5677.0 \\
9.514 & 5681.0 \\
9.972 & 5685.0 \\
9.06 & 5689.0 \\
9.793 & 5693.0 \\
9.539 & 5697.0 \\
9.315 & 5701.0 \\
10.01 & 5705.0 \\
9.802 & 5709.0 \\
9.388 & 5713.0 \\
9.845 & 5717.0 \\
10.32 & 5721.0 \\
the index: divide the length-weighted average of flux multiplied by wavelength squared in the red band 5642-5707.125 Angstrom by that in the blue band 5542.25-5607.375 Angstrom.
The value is 1.11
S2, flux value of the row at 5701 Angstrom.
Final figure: 9.315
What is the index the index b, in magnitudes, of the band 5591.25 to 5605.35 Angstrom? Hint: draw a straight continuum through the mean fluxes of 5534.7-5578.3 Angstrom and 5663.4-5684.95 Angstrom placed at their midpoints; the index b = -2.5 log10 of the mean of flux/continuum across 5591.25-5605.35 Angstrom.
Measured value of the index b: 0.144 mag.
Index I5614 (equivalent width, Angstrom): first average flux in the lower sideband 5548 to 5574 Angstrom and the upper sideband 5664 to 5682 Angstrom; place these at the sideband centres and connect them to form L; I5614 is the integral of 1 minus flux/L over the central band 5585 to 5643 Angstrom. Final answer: 4.38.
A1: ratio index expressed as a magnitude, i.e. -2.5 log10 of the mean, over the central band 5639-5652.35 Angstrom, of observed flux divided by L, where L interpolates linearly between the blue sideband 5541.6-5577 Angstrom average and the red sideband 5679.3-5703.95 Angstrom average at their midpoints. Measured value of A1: 0.03 mag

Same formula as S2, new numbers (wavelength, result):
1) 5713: 9.388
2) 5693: 9.793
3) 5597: 8.123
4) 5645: 8.93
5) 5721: 10.32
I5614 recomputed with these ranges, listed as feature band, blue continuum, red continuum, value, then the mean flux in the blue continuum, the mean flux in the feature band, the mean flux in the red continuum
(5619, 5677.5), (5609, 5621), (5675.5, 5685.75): 0.00 Angstrom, 8.6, 9.21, 9.82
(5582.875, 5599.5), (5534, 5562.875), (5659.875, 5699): 1.92 Angstrom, 9.36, 8.31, 9.46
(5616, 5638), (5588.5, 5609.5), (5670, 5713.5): -0.34 Angstrom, 8.29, 8.82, 9.61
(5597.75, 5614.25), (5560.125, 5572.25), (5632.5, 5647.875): 0.93 Angstrom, 8.95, 8.57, 9.2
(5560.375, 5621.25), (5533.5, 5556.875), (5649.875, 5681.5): 4.92 Angstrom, 9.38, 8.65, 9.47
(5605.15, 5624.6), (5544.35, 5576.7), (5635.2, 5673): 1.05 Angstrom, 9.2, 8.76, 9.3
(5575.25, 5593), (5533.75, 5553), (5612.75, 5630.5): 0.53 Angstrom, 9.36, 8.68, 8.55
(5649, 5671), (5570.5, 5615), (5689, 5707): -0.31 Angstrom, 8.64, 9.38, 9.6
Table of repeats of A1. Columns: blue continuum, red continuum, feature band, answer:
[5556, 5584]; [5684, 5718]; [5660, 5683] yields 0.01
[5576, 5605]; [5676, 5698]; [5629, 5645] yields -0.01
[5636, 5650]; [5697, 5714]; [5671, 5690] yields -0.02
